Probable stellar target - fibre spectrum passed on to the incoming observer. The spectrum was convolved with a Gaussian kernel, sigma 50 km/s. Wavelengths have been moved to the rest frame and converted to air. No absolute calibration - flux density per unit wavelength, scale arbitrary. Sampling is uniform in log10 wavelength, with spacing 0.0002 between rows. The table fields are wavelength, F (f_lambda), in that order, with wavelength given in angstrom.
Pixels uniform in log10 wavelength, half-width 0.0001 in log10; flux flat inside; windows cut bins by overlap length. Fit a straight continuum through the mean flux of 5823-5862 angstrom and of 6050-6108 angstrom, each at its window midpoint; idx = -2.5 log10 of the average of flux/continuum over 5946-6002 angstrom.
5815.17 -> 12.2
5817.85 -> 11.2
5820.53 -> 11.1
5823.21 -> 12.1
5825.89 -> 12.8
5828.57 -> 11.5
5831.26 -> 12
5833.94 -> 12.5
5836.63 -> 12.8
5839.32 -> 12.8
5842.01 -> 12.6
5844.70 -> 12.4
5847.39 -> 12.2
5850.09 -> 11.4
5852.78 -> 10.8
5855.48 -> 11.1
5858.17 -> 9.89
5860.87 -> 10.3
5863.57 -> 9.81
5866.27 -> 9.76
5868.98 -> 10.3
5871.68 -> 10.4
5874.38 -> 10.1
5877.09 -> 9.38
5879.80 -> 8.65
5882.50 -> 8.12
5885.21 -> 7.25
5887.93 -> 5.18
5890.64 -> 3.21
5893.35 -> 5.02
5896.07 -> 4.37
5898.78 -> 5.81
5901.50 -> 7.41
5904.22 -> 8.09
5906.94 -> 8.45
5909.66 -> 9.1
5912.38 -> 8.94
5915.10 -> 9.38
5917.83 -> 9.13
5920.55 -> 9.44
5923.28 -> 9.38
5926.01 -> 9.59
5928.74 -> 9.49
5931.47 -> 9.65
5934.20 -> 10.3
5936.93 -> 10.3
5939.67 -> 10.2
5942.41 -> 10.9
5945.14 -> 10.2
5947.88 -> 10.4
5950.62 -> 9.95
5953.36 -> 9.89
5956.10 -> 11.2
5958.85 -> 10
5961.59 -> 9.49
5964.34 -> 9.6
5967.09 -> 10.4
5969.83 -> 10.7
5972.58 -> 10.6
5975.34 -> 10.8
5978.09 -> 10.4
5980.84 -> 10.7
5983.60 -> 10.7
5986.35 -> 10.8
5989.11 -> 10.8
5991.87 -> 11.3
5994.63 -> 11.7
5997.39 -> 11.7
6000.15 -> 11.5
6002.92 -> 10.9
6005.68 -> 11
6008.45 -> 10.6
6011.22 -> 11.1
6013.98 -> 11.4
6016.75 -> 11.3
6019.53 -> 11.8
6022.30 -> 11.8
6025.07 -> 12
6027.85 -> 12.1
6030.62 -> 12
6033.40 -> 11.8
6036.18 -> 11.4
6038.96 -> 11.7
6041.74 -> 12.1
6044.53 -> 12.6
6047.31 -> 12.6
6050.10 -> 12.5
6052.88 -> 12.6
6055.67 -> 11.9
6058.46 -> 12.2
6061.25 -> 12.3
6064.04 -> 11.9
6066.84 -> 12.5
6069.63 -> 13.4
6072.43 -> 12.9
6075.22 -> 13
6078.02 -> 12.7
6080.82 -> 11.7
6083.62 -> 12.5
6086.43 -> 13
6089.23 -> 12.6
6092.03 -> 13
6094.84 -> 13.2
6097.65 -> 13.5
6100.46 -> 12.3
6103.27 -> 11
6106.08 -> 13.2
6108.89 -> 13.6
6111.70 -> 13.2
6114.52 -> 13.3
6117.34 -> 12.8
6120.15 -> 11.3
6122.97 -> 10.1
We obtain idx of 0.15 mag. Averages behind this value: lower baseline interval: 11.8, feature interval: 10.6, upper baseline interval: 12.6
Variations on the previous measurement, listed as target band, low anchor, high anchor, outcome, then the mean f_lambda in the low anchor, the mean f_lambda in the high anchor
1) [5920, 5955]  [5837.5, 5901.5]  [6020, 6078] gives 0.04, 9.15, 12.3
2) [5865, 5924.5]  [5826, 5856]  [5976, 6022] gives 0.41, 12.1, 11.1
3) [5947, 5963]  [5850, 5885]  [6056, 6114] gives 0.09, 9.86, 12.7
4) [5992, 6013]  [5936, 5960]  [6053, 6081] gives 0.01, 10.3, 12.5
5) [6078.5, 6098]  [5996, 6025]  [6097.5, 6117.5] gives -0.02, 11.3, 12.8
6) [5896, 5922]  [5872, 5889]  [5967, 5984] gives 0.10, 8.3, 10.6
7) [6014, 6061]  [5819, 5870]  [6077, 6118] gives 0.04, 11.5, 12.8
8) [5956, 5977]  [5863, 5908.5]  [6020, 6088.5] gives -0.04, 7.69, 12.3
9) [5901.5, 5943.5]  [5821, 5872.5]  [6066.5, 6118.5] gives 0.25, 11.4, 12.8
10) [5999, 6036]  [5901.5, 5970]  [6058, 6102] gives -0.01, 9.71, 12.7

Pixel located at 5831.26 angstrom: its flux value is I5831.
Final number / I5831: 12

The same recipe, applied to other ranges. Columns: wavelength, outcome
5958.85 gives 10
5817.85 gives 11.2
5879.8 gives 8.65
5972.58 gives 10.6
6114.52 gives 13.3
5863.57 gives 9.81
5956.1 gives 11.2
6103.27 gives 11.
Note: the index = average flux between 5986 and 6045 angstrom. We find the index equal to 11.5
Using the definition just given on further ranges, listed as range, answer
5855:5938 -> 8.59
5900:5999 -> 10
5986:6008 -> 11.2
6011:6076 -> 12.1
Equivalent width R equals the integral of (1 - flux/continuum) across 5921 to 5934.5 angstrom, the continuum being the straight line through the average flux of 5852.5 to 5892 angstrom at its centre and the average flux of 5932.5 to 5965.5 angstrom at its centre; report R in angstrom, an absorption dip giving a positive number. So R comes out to 0.31 angstrom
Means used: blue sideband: 8.9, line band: 9.62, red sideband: 10.2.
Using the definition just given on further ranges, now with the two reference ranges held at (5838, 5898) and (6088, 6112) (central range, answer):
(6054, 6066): 0.11 angstrom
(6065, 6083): -0.35 angstrom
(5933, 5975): 1.21 angstrom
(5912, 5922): 0.77 angstrom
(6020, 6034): -0.27 angstrom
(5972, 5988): 0.47 angstrom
